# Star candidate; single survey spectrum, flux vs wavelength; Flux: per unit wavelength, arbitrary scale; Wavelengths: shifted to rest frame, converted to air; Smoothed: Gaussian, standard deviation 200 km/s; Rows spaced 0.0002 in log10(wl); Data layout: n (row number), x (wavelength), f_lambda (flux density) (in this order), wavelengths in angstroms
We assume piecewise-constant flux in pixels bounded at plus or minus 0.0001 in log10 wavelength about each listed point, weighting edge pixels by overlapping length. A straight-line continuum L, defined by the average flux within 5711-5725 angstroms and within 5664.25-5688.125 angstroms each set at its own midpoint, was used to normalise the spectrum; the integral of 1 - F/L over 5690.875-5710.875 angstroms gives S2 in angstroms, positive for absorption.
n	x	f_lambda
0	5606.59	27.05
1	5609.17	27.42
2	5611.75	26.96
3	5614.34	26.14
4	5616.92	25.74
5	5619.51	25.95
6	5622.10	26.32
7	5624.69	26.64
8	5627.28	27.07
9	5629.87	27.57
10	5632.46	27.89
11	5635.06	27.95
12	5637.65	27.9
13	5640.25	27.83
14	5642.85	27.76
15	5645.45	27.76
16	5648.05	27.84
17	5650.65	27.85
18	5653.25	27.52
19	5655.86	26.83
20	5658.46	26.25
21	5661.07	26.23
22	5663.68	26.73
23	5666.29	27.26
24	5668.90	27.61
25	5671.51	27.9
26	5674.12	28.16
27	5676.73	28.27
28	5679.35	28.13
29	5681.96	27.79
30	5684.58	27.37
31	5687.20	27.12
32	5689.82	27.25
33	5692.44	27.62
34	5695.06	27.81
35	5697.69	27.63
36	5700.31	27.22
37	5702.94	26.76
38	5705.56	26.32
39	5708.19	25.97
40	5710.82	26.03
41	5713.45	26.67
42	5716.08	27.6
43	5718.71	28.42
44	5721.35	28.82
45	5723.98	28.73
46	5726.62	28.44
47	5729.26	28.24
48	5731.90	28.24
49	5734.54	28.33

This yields 0.6 angstroms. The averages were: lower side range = 27.7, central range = 27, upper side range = 27.9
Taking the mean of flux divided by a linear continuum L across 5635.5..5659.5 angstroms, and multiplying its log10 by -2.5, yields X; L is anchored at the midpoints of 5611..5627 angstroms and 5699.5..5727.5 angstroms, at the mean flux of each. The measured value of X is -0.04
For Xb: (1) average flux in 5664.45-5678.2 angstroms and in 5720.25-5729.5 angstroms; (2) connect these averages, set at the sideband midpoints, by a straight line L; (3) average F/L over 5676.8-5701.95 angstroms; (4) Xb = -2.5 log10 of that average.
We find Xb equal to 0.02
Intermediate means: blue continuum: 27.8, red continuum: 28.6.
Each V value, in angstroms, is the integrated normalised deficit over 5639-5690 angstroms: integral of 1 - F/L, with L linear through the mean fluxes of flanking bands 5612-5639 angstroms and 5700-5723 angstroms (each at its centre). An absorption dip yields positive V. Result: -0.89 angstroms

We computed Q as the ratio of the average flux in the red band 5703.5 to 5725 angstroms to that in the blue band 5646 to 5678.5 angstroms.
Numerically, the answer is 1.0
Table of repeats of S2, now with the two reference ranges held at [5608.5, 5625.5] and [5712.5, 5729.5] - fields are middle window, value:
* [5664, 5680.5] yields -0.29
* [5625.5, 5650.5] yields -0.89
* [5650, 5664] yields 0.11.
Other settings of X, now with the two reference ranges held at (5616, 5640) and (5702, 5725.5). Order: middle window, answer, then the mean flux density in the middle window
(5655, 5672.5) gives 0.01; 27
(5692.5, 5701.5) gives -0.01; 27.6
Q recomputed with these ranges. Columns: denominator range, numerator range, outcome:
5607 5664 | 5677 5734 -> 1.02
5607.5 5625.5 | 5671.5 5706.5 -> 1.04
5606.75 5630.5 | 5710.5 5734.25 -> 1.05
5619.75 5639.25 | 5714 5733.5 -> 1.04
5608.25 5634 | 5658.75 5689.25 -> 1.03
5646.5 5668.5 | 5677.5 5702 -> 1.02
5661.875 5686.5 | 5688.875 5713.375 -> 0.97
